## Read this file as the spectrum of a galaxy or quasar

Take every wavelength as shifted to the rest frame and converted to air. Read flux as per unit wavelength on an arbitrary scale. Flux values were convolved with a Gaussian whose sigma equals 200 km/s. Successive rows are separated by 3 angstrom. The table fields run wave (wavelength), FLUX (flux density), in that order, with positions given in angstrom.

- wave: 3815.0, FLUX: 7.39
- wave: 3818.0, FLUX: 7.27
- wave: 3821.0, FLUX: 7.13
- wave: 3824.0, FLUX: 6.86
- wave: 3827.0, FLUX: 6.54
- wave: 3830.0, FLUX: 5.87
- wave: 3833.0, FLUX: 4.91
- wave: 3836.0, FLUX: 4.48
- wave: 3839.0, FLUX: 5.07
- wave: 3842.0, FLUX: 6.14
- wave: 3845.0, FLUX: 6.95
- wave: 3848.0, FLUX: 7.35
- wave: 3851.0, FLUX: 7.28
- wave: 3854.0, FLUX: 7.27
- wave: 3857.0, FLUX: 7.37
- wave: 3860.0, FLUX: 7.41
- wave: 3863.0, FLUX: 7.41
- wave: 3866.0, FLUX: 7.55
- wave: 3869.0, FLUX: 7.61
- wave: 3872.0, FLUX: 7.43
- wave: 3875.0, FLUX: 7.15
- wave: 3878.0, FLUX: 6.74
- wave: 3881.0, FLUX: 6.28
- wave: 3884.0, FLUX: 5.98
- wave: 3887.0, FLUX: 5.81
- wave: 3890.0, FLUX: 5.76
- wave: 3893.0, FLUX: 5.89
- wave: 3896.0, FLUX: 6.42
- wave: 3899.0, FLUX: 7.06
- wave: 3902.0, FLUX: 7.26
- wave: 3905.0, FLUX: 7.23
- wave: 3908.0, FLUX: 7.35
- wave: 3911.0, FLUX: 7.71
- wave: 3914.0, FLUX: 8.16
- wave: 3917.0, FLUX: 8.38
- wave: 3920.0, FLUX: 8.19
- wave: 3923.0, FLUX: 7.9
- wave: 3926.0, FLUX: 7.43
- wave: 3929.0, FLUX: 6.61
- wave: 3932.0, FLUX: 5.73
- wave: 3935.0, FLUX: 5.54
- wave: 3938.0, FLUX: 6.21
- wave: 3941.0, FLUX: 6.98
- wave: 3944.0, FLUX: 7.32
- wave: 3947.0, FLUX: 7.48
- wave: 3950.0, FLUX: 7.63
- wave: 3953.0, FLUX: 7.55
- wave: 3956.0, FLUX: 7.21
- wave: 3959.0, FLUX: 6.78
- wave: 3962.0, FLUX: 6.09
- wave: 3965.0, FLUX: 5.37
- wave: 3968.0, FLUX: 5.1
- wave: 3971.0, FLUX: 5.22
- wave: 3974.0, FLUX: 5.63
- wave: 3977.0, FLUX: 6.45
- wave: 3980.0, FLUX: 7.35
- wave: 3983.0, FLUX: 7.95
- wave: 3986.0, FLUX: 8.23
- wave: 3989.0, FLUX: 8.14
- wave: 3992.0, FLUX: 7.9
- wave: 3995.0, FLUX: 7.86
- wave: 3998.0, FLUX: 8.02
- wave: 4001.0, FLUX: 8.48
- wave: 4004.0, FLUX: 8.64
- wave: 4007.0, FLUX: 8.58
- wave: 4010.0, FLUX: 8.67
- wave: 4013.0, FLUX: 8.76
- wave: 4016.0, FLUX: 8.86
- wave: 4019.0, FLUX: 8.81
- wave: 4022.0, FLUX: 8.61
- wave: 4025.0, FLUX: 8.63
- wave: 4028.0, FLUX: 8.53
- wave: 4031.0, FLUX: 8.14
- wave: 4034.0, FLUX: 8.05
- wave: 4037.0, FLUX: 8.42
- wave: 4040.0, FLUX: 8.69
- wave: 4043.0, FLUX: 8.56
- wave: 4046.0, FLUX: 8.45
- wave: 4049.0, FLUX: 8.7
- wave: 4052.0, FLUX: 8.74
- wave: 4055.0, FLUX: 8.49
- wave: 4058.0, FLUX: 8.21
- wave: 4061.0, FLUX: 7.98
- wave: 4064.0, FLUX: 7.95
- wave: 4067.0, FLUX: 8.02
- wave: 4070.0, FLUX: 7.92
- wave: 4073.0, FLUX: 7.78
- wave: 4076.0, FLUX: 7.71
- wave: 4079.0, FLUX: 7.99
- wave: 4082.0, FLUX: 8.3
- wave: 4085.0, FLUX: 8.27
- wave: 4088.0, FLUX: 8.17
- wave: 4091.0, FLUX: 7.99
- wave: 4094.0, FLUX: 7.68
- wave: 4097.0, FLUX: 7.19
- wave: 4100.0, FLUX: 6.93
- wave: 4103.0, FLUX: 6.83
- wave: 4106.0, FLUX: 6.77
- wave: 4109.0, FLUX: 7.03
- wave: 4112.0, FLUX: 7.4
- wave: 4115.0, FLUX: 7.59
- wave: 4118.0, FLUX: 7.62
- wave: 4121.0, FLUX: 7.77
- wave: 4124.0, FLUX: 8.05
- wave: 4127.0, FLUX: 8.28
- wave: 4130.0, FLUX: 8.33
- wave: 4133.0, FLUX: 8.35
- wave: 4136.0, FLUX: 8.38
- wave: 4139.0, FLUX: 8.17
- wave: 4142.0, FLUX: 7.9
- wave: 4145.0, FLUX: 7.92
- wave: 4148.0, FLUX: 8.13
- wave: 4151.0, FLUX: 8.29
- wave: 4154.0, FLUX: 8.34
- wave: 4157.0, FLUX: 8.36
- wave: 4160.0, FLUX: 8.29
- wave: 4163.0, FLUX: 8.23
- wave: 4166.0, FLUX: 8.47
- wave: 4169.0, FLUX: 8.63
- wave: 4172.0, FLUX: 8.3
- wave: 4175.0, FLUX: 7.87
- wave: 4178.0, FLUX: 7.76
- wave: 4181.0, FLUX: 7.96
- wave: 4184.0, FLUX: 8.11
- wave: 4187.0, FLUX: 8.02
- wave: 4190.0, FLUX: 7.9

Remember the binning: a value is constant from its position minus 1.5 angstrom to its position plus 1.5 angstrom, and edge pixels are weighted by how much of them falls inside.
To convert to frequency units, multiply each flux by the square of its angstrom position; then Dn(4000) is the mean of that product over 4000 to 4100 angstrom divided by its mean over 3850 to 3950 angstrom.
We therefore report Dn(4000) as 1.3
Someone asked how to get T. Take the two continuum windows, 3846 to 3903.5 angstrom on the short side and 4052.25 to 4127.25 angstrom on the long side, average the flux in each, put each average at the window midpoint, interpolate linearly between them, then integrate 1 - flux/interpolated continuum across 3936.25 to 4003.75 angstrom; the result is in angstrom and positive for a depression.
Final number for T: 2.0 angstrom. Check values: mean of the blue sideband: 6.9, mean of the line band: 7.07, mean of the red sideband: 7.76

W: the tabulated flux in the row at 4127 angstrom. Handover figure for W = 8.28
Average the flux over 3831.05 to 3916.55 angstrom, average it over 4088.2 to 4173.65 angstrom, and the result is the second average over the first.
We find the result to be 1.2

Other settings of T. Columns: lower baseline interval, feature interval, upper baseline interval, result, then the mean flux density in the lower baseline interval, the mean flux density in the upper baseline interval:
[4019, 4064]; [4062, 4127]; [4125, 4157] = 4.99 angstrom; 8.44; 8.21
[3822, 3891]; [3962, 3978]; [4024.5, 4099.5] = 4.03 angstrom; 6.58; 8.16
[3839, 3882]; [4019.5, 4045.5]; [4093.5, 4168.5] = -3.05 angstrom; 7.08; 7.86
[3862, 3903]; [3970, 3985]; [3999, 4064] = 2.38 angstrom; 6.72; 8.51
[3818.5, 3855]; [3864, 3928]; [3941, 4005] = -3.99 angstrom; 6.33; 7.15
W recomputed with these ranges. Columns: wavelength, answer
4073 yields 7.78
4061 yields 7.98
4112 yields 7.4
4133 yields 8.35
